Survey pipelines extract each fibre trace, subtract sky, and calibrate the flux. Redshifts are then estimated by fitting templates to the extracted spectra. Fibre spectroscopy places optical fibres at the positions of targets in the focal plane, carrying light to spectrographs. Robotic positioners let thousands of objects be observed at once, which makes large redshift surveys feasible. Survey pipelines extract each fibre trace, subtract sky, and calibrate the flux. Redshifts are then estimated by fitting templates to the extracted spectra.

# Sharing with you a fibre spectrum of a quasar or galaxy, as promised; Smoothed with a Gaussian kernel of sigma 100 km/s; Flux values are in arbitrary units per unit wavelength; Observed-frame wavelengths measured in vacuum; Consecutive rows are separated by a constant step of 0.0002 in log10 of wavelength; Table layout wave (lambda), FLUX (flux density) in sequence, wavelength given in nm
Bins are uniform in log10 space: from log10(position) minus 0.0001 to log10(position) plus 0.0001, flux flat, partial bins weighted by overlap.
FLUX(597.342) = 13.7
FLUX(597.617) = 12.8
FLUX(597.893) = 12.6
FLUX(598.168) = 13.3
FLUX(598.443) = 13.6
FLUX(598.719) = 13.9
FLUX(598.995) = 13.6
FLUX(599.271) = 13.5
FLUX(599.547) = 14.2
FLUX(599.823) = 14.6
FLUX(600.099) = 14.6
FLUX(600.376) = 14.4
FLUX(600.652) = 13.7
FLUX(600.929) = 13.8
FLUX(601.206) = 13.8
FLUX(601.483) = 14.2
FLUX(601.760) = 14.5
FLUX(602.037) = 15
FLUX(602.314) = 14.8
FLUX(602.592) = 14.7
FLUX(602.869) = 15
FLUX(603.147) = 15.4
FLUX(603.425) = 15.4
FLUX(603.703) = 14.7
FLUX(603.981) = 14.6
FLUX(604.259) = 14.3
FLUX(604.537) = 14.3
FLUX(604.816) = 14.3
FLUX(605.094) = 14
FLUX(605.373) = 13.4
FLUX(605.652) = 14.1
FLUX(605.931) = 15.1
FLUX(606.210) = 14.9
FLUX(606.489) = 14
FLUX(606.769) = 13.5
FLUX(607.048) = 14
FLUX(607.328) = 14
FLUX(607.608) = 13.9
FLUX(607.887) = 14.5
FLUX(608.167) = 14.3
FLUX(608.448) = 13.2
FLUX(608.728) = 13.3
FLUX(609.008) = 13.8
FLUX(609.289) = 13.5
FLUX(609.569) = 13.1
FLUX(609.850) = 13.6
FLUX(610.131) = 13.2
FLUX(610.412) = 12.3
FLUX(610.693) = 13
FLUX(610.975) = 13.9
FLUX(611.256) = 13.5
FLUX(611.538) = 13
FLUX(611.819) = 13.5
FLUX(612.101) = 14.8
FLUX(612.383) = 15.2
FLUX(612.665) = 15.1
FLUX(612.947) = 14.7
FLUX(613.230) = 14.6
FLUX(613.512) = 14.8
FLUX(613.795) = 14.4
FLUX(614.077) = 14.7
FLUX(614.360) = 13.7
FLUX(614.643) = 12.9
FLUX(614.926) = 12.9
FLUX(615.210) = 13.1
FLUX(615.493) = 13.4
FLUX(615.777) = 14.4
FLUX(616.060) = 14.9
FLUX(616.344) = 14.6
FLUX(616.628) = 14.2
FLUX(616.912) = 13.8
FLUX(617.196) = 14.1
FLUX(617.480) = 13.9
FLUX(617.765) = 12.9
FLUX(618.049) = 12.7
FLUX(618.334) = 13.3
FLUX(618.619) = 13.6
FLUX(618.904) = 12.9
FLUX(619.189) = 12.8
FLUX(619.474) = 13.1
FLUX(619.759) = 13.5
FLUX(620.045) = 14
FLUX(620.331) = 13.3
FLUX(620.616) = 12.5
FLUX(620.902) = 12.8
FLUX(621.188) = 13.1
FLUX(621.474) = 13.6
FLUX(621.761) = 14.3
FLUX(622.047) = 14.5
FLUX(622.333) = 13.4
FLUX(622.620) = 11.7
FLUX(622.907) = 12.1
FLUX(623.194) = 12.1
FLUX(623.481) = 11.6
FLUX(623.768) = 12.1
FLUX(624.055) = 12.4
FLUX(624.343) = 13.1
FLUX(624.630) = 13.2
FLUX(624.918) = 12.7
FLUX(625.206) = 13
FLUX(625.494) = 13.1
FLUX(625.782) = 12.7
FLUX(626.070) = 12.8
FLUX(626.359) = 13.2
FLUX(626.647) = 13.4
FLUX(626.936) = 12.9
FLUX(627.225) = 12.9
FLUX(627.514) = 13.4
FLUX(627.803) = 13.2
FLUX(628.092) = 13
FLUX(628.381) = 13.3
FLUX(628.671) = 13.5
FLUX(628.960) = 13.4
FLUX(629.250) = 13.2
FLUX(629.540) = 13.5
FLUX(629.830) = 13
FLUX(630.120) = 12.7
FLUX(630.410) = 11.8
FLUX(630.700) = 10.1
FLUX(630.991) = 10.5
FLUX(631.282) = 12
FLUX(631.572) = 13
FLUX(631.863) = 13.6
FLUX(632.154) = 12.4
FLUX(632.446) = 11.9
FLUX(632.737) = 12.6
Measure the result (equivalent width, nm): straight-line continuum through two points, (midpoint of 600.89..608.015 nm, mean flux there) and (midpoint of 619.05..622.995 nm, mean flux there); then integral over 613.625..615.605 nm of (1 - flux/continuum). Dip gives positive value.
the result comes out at 0.01 nm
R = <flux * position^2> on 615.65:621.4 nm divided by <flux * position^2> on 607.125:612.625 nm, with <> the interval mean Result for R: 1.0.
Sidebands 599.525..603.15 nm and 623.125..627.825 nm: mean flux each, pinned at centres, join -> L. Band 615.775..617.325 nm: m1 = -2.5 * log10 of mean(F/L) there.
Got -0.07 mag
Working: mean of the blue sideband 14.5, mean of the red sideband 12.8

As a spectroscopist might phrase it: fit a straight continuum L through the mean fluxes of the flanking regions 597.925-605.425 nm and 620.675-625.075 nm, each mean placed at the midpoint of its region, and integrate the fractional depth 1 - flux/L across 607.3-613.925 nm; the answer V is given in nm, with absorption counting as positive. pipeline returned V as -0.11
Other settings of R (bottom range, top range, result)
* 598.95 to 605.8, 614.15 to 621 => 0.99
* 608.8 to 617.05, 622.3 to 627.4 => 0.95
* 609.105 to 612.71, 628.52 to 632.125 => 0.98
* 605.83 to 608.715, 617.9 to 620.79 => 0.97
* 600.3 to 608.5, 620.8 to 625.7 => 0.95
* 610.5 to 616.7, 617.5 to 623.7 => 0.95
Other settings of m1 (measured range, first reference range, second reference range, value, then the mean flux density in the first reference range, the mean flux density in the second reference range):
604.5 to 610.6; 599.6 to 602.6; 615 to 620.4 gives 0.02 mag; 14.4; 13.6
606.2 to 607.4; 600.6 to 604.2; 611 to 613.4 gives 0.04 mag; 14.6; 14.3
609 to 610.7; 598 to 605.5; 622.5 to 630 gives 0.05 mag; 14.3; 12.9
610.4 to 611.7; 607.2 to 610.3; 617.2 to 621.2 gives 0.03 mag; 13.7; 13.2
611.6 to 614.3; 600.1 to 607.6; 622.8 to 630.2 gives -0.06 mag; 14.4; 12.9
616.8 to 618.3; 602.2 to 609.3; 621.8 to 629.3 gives 0.00 mag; 14.3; 12.9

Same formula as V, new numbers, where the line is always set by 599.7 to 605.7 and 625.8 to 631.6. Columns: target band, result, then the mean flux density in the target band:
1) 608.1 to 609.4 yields 0.04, 13.6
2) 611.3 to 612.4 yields -0.01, 13.9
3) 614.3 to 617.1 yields -0.04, 13.8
